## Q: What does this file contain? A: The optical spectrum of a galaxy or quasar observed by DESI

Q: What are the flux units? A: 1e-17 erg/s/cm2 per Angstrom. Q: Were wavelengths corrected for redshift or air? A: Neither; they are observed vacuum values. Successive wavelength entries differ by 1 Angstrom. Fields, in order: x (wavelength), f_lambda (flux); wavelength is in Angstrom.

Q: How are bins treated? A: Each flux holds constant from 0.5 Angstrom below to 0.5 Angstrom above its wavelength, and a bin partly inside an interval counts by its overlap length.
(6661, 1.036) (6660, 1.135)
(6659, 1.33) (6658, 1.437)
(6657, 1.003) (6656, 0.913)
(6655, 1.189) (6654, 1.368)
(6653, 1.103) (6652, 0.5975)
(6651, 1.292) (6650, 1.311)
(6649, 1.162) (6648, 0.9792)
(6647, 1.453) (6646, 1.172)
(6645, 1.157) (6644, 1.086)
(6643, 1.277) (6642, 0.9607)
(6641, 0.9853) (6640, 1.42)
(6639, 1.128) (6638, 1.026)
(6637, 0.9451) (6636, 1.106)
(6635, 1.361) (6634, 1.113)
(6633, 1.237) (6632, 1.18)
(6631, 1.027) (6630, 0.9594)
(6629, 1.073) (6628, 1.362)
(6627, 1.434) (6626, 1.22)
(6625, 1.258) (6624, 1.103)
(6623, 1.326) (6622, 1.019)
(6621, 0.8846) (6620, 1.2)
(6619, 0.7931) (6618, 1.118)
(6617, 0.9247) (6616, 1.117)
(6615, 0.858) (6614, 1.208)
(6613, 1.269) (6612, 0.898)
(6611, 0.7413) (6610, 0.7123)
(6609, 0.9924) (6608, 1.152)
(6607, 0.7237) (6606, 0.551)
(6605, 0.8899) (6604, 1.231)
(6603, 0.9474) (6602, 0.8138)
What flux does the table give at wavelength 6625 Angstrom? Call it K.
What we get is 1.258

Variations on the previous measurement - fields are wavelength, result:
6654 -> 1.368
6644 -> 1.086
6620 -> 1.2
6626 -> 1.22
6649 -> 1.162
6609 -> 0.9924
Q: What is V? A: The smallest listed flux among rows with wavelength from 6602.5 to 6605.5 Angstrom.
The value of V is 0.8899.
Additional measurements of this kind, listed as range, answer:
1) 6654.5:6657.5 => 0.913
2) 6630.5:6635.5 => 1.027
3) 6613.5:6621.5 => 0.7931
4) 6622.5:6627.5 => 1.103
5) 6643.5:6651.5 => 0.9792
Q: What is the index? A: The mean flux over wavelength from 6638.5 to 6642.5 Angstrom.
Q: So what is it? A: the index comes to 1.12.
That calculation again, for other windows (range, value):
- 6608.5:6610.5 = 0.852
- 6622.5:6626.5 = 1.23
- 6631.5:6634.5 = 1.18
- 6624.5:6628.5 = 1.32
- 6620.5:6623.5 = 1.08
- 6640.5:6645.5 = 1.09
